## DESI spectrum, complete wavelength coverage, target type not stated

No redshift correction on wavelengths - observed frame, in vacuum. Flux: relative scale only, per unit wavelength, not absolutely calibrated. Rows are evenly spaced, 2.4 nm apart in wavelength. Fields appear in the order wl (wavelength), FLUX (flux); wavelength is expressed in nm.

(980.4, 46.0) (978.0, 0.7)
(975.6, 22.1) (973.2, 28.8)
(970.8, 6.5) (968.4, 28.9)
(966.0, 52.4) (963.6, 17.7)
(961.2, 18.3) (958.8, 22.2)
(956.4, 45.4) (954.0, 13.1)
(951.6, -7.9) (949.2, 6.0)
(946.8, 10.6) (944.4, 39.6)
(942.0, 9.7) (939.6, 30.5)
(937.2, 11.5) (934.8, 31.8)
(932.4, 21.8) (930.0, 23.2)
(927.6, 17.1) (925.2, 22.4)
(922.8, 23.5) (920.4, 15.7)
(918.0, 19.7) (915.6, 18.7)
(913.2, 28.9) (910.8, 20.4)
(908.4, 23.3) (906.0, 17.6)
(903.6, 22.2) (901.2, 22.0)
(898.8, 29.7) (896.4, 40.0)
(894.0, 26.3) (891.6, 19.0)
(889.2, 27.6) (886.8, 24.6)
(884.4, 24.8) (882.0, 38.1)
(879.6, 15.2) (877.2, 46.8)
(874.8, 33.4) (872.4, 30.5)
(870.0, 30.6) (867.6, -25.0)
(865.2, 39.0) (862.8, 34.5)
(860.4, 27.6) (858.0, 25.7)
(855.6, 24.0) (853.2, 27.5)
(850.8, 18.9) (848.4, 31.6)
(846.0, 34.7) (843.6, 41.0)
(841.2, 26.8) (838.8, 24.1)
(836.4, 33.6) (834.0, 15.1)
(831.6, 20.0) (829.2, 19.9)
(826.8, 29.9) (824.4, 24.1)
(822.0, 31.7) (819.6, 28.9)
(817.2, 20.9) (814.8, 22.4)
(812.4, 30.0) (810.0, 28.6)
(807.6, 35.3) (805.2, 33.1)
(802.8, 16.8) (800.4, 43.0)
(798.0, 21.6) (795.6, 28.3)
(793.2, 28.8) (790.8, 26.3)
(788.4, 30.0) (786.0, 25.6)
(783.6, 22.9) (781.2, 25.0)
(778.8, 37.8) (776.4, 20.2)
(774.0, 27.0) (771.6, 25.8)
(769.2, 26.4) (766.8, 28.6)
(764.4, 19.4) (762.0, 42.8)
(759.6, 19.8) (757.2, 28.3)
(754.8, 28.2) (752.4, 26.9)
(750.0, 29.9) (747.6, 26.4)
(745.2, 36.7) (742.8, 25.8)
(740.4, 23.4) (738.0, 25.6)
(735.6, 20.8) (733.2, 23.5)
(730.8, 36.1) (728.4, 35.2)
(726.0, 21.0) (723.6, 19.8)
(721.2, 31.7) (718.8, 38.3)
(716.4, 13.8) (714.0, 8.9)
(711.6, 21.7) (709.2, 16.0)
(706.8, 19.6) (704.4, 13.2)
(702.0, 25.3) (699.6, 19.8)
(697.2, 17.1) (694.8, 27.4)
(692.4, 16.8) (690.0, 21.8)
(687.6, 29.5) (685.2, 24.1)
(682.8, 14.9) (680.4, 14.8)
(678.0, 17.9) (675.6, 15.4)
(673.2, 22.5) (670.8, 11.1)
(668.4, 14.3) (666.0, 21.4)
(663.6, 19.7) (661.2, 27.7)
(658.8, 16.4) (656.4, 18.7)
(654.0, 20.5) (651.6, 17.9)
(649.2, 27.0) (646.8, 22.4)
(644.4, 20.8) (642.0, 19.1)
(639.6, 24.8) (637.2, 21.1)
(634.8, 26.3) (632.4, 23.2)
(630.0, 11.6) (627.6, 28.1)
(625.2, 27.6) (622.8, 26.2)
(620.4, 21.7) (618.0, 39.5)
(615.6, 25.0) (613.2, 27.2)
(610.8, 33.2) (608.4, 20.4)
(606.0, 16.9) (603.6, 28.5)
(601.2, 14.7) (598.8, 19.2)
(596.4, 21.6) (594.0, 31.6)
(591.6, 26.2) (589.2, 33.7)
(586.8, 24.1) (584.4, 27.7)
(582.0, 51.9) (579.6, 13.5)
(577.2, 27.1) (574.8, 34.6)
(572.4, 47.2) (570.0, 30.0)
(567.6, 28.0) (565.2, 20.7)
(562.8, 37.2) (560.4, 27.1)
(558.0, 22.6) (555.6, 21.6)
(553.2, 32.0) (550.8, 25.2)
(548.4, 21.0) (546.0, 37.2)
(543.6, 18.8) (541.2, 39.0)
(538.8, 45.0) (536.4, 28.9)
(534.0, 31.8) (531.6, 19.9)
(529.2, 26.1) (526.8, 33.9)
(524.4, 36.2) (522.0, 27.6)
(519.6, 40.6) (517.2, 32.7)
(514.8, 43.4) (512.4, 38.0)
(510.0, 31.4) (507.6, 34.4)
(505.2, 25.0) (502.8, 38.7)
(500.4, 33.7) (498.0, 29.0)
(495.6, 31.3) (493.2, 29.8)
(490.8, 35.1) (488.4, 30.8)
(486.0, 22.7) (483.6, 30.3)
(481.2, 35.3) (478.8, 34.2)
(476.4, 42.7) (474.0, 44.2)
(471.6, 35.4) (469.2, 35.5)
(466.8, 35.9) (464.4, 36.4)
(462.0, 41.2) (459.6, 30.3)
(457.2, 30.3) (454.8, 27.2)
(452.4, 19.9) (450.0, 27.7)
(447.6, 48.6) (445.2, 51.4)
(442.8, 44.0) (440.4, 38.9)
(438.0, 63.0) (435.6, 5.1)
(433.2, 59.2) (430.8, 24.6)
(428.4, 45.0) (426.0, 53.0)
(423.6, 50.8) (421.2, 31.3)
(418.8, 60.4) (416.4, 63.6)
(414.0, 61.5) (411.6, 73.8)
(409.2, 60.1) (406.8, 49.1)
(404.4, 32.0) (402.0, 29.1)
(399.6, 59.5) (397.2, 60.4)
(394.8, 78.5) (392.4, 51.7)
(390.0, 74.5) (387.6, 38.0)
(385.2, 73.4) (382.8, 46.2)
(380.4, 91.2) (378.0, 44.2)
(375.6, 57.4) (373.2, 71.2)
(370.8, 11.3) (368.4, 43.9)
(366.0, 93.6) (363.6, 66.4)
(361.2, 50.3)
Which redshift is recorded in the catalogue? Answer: 0.93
